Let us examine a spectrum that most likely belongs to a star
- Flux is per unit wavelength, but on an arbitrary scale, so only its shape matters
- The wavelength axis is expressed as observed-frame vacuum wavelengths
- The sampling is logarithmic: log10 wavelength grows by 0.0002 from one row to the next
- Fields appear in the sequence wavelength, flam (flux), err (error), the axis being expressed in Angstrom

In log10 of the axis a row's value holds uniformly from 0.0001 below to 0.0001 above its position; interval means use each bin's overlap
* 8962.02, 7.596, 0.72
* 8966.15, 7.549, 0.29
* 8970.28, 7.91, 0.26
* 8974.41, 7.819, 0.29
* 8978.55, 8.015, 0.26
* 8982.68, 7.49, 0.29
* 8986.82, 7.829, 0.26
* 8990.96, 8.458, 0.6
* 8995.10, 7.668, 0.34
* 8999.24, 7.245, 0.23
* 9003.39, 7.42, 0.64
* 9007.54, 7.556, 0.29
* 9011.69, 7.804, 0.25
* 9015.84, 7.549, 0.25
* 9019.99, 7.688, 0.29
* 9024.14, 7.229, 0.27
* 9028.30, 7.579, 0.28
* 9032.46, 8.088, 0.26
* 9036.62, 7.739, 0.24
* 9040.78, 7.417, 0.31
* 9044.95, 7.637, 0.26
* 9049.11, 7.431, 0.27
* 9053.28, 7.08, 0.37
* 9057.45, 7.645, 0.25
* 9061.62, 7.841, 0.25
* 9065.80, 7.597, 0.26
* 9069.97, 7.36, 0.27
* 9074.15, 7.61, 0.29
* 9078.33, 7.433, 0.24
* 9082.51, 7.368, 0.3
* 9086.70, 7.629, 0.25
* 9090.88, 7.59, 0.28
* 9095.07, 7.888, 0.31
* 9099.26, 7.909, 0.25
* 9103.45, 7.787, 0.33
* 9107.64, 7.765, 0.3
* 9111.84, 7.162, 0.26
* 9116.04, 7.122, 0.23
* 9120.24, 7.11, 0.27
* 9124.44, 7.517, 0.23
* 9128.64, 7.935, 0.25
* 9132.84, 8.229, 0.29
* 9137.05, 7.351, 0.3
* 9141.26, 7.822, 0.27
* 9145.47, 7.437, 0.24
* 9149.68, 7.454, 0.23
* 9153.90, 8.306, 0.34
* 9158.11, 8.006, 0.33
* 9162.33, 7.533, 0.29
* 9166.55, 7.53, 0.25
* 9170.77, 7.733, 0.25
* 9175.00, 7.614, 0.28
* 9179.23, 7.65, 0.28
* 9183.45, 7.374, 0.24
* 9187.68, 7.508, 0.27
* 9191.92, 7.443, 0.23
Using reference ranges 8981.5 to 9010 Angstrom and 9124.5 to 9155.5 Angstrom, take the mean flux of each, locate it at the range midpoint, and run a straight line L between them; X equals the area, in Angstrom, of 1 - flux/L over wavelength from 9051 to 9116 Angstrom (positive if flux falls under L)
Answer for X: 1.4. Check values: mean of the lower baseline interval 7.67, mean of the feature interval 7.56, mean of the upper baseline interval 7.76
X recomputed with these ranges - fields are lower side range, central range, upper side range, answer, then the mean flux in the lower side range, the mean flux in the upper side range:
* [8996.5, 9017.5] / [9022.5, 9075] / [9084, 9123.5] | -0.2 Angstrom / 7.52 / 7.55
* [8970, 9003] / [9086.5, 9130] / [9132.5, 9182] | 0.8 Angstrom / 7.78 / 7.7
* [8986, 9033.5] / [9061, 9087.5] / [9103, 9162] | 0.4 Angstrom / 7.66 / 7.64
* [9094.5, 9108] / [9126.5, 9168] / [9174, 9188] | -0.5 Angstrom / 7.84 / 7.54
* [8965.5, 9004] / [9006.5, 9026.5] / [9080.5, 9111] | 0.4 Angstrom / 7.76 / 7.68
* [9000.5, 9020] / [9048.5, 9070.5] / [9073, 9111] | 0.3 Angstrom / 7.58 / 7.65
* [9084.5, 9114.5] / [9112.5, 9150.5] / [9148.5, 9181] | 0.8 Angstrom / 7.66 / 7.74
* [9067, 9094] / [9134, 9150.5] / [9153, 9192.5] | 0.1 Angstrom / 7.52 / 7.66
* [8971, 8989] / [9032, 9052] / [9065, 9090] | 0.0 Angstrom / 7.8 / 7.5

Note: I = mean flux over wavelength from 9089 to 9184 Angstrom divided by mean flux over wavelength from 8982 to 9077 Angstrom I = 1.01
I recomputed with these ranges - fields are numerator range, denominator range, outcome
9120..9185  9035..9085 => 1.02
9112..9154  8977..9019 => 0.98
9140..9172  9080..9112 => 1.01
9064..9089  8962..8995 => 0.96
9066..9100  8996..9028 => 1.01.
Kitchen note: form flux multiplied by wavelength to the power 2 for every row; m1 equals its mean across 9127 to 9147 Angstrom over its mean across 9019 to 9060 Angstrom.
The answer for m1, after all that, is 1.0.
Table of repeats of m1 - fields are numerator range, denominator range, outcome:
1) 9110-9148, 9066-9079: 1.02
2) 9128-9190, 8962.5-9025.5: 1.04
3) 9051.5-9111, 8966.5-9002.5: 1.00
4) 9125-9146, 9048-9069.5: 1.05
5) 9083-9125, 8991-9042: 1.01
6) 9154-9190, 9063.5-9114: 1.03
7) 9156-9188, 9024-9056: 1.04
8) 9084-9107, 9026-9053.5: 1.03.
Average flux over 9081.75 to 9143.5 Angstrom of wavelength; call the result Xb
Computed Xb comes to 7.62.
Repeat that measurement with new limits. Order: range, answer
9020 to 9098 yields 7.57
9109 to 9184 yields 7.61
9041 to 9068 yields 7.53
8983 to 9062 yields 7.62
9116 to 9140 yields 7.59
